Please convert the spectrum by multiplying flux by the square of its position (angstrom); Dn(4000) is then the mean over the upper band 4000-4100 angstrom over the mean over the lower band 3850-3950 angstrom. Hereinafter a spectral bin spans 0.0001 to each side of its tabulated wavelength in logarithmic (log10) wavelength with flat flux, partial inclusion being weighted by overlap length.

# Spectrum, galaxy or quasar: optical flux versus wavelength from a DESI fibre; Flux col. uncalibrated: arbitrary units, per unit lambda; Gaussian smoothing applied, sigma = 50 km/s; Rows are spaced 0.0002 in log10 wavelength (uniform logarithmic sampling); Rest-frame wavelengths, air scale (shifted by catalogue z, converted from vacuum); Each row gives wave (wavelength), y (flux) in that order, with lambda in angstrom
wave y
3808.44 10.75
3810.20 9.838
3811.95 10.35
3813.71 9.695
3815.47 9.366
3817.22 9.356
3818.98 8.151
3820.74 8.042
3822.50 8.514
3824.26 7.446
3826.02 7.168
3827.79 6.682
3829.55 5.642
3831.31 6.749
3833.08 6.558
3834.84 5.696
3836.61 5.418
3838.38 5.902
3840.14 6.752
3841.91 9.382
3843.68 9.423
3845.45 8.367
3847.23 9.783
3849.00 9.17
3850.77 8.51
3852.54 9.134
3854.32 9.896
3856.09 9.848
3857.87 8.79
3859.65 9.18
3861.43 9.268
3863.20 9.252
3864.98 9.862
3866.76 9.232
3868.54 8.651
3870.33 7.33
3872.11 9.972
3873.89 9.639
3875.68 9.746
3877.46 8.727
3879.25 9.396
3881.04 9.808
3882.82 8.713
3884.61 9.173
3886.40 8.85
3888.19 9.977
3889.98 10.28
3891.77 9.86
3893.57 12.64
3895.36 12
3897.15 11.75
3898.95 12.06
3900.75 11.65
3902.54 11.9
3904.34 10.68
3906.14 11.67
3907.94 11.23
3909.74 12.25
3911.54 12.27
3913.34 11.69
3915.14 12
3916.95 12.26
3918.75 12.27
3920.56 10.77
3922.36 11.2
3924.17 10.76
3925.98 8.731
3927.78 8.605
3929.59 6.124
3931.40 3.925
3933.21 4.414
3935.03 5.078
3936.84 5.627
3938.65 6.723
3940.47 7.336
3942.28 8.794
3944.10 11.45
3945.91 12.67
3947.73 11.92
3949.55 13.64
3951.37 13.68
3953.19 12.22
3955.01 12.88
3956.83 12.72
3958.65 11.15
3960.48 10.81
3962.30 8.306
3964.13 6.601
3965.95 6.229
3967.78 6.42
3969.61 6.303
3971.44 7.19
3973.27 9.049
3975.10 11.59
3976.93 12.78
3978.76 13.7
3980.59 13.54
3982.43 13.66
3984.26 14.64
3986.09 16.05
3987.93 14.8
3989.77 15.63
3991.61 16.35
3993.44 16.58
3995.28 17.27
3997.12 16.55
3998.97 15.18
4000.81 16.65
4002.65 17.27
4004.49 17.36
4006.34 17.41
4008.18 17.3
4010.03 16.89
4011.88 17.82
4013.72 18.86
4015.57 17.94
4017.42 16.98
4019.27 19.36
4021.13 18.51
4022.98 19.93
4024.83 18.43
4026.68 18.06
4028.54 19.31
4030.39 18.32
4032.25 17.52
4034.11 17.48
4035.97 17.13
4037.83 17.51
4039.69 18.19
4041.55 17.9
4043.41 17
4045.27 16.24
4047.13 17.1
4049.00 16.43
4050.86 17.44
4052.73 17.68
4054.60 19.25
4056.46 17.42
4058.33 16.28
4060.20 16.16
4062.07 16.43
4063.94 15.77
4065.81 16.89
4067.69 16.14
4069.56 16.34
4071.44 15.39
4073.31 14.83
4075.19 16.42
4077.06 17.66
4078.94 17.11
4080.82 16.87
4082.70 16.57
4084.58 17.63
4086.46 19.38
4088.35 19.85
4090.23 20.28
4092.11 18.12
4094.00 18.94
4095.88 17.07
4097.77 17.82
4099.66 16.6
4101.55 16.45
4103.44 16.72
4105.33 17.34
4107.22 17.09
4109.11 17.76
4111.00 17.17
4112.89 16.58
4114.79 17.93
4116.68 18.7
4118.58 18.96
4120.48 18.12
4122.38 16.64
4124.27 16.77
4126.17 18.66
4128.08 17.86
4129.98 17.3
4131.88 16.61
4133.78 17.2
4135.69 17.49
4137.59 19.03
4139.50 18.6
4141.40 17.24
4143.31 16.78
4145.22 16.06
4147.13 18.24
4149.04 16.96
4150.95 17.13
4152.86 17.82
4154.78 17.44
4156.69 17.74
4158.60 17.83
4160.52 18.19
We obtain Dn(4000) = 1.93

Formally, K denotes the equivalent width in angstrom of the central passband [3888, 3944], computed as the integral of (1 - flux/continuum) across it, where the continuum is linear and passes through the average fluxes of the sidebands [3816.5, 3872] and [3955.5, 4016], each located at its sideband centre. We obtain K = 4.7 angstrom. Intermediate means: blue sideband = 8.19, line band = 9.9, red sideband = 13.6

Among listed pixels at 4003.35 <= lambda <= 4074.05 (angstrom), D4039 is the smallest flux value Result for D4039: 14.83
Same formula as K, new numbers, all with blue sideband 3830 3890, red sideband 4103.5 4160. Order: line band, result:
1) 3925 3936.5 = 5.0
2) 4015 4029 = -4.6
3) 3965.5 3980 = 3.6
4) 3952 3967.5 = 2.4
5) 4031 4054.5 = -4.4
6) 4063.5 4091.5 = -2.5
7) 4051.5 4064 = -1.6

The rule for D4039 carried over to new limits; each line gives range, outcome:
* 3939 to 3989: 6.229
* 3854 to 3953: 3.925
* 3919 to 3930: 6.124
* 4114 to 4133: 16.61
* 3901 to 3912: 10.68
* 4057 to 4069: 15.77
